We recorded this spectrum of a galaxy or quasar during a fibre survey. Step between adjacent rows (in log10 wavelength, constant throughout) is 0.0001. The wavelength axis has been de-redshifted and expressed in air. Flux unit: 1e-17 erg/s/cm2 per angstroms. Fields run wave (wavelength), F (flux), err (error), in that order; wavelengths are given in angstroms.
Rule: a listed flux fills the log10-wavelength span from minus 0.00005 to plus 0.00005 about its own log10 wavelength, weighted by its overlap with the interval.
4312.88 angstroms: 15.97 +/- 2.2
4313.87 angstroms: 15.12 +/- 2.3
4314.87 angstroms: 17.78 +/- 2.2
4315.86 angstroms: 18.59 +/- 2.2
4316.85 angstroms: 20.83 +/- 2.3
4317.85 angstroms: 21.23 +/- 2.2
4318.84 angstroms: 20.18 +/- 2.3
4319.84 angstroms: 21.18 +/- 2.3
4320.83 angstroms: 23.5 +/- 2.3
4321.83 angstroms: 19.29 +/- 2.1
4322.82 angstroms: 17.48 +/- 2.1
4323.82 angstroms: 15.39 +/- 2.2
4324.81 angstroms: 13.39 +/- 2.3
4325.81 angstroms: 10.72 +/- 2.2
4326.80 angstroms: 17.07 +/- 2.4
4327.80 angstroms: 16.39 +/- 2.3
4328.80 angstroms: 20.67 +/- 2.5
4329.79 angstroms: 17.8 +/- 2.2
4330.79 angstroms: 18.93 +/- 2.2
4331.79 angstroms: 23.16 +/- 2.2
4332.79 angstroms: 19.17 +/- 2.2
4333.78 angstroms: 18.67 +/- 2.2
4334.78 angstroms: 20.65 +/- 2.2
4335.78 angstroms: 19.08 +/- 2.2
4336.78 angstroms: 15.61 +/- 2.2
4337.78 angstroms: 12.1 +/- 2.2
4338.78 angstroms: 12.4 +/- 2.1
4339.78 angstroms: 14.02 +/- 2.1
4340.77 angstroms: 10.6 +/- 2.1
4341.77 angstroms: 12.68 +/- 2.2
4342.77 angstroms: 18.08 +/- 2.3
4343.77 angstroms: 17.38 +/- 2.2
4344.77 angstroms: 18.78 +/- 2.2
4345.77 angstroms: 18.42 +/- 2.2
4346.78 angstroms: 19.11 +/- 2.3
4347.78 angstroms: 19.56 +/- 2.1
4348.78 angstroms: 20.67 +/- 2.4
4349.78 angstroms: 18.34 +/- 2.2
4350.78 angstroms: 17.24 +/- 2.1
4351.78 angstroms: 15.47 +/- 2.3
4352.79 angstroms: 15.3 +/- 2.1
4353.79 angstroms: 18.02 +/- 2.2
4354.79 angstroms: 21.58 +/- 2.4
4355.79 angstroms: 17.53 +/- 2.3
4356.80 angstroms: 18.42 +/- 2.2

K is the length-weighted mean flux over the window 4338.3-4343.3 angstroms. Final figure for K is 13.6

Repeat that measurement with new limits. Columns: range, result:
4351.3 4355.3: 17.6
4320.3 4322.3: 21.4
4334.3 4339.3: 15.9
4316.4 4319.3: 20.7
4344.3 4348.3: 18.9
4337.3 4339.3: 12.3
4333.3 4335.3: 19.6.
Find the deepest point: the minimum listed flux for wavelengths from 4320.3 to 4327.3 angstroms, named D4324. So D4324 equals 10.72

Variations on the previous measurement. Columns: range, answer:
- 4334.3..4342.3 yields 10.6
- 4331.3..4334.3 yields 18.67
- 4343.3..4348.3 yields 17.38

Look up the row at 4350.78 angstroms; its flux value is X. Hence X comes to 17.24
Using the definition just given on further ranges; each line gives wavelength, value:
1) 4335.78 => 19.08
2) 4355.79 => 17.53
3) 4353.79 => 18.02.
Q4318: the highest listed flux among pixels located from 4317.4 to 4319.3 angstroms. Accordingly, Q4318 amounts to 21.23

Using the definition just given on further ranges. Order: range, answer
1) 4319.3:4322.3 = 23.5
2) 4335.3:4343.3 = 19.08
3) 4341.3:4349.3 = 20.67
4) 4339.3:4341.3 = 14.02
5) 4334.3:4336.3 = 20.65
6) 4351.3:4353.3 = 15.47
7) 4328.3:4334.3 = 23.16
